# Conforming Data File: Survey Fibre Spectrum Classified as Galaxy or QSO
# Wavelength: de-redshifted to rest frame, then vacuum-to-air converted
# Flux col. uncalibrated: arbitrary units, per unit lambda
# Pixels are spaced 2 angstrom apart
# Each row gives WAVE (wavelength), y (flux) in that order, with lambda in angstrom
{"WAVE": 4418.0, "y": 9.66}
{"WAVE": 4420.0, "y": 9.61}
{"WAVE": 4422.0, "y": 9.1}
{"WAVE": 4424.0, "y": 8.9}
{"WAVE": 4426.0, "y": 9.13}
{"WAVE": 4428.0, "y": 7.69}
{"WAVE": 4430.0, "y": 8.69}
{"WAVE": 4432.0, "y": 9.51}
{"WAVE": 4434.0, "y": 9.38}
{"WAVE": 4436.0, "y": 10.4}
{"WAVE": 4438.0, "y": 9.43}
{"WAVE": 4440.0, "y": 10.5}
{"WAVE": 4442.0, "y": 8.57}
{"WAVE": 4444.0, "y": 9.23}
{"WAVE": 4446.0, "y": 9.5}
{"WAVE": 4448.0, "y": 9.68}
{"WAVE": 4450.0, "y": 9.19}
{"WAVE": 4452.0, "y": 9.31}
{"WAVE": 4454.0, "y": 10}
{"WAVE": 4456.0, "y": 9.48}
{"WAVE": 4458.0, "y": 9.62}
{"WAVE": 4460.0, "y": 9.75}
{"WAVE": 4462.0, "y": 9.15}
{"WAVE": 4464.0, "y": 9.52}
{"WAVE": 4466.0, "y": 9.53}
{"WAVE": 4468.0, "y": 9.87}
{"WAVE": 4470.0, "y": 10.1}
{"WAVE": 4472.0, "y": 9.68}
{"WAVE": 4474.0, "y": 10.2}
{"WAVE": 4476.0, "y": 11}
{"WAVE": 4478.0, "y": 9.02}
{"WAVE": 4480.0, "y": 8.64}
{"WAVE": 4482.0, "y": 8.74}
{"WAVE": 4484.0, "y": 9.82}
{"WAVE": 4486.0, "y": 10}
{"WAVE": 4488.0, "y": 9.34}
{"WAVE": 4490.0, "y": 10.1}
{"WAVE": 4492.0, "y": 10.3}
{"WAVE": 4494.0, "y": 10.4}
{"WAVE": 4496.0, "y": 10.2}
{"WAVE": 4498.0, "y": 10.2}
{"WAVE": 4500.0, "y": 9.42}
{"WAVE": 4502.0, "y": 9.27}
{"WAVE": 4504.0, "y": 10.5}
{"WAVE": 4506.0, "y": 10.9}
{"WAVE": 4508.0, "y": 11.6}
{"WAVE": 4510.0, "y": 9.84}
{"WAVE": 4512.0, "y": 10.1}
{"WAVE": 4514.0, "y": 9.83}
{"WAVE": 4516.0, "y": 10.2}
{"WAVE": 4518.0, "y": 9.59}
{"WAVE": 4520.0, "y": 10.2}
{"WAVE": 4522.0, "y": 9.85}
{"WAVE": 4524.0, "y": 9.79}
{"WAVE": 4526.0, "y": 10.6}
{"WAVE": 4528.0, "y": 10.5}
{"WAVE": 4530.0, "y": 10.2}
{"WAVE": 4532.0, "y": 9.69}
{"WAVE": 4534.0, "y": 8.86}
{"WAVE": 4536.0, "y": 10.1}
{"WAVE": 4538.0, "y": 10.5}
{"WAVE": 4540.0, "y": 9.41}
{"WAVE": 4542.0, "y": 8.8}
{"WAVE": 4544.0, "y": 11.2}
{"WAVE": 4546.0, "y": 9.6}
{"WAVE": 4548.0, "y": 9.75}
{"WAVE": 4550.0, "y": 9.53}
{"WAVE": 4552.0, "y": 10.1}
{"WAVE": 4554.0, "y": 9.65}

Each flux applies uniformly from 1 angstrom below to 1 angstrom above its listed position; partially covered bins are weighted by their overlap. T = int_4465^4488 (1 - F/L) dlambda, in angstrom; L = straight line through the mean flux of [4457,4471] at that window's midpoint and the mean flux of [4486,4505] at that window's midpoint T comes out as 0.23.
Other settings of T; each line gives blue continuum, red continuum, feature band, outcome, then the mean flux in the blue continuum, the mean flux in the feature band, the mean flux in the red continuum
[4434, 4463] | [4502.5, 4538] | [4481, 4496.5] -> 0.0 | 9.55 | 9.85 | 10.1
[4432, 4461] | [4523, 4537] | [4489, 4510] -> -1.0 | 9.57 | 10.3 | 9.96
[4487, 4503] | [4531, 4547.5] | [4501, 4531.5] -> -1.1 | 9.9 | 10.2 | 9.77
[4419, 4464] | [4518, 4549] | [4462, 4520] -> -1.5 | 9.36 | 9.92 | 9.93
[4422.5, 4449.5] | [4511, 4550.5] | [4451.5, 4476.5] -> -0.8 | 9.27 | 9.77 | 9.92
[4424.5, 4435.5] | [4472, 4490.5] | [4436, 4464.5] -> -0.9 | 8.95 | 9.53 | 9.64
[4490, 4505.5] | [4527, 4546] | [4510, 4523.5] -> 0.1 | 10.1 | 9.95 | 9.9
